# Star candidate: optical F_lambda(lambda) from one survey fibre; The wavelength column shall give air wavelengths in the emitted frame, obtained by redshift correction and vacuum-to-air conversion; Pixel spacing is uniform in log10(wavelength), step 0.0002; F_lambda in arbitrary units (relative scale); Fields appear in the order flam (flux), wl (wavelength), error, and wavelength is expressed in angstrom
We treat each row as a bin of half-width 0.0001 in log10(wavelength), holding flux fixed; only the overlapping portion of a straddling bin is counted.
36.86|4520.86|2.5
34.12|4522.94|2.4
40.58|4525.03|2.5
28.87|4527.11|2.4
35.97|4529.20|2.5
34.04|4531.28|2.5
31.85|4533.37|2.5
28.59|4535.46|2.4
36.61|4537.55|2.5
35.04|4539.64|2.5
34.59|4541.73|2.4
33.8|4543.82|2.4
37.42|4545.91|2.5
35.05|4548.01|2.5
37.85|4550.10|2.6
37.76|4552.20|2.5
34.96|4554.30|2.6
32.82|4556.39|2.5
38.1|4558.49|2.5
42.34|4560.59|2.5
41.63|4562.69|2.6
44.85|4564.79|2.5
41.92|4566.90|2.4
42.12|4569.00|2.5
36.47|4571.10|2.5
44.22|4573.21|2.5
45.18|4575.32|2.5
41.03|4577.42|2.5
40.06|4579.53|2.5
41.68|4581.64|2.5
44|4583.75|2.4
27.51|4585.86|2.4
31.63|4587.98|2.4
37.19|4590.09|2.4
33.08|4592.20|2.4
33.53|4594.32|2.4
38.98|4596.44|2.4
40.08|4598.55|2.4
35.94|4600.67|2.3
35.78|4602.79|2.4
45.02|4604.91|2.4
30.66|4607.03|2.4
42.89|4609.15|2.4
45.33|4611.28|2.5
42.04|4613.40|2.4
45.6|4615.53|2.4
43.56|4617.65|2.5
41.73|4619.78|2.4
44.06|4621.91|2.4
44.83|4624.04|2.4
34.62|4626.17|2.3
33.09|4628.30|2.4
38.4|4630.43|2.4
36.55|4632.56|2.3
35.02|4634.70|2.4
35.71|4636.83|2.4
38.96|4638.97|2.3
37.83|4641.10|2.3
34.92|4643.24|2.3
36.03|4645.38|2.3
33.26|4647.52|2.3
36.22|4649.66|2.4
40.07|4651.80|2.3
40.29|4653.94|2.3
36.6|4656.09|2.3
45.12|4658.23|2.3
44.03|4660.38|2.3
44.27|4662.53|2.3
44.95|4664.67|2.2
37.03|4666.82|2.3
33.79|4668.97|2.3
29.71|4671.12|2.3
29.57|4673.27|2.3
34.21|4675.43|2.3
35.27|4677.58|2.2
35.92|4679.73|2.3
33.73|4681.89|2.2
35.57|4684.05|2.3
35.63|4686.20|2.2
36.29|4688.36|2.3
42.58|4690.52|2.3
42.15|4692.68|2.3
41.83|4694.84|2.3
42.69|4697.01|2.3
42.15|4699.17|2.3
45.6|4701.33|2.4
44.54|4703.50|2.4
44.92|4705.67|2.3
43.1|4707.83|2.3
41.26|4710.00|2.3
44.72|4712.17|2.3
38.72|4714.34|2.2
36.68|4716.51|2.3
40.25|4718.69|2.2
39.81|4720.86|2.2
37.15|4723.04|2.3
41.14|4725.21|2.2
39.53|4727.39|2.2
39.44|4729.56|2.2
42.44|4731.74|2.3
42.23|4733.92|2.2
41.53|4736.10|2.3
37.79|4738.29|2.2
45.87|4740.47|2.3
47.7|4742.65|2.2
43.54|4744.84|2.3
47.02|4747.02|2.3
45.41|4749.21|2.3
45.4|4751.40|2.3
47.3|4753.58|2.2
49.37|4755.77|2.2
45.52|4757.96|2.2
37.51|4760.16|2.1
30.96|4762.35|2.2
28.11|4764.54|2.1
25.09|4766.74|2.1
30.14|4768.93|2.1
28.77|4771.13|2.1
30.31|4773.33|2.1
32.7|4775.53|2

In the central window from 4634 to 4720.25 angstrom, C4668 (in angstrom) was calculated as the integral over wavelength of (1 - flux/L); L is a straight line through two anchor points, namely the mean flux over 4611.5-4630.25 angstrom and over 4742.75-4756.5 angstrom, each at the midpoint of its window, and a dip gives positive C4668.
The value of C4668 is 9.3 angstrom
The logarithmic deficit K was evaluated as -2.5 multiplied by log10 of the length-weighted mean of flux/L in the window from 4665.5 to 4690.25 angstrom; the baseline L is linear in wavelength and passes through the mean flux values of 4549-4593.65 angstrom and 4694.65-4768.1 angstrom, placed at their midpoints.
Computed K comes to 0.17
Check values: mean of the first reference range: 38.8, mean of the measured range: 34.6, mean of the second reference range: 41.3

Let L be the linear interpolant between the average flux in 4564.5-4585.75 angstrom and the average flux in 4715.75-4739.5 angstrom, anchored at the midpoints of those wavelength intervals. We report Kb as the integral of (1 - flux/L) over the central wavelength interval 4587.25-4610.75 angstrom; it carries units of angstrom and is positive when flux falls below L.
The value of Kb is 2.3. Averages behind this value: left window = 41.4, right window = 39.9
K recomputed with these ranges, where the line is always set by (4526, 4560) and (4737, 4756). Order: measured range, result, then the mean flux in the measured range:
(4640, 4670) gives 0.04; 38.9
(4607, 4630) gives -0.07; 41.1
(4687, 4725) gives 0.05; 41.4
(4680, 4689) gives 0.19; 35.3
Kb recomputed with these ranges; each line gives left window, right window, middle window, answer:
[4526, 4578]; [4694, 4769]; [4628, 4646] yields 1.3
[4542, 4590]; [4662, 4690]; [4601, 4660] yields -3.3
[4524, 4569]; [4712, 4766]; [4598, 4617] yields -1.2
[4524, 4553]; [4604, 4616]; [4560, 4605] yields -0.2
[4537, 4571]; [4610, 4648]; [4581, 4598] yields 1.1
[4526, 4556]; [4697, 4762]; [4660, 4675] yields 1.0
